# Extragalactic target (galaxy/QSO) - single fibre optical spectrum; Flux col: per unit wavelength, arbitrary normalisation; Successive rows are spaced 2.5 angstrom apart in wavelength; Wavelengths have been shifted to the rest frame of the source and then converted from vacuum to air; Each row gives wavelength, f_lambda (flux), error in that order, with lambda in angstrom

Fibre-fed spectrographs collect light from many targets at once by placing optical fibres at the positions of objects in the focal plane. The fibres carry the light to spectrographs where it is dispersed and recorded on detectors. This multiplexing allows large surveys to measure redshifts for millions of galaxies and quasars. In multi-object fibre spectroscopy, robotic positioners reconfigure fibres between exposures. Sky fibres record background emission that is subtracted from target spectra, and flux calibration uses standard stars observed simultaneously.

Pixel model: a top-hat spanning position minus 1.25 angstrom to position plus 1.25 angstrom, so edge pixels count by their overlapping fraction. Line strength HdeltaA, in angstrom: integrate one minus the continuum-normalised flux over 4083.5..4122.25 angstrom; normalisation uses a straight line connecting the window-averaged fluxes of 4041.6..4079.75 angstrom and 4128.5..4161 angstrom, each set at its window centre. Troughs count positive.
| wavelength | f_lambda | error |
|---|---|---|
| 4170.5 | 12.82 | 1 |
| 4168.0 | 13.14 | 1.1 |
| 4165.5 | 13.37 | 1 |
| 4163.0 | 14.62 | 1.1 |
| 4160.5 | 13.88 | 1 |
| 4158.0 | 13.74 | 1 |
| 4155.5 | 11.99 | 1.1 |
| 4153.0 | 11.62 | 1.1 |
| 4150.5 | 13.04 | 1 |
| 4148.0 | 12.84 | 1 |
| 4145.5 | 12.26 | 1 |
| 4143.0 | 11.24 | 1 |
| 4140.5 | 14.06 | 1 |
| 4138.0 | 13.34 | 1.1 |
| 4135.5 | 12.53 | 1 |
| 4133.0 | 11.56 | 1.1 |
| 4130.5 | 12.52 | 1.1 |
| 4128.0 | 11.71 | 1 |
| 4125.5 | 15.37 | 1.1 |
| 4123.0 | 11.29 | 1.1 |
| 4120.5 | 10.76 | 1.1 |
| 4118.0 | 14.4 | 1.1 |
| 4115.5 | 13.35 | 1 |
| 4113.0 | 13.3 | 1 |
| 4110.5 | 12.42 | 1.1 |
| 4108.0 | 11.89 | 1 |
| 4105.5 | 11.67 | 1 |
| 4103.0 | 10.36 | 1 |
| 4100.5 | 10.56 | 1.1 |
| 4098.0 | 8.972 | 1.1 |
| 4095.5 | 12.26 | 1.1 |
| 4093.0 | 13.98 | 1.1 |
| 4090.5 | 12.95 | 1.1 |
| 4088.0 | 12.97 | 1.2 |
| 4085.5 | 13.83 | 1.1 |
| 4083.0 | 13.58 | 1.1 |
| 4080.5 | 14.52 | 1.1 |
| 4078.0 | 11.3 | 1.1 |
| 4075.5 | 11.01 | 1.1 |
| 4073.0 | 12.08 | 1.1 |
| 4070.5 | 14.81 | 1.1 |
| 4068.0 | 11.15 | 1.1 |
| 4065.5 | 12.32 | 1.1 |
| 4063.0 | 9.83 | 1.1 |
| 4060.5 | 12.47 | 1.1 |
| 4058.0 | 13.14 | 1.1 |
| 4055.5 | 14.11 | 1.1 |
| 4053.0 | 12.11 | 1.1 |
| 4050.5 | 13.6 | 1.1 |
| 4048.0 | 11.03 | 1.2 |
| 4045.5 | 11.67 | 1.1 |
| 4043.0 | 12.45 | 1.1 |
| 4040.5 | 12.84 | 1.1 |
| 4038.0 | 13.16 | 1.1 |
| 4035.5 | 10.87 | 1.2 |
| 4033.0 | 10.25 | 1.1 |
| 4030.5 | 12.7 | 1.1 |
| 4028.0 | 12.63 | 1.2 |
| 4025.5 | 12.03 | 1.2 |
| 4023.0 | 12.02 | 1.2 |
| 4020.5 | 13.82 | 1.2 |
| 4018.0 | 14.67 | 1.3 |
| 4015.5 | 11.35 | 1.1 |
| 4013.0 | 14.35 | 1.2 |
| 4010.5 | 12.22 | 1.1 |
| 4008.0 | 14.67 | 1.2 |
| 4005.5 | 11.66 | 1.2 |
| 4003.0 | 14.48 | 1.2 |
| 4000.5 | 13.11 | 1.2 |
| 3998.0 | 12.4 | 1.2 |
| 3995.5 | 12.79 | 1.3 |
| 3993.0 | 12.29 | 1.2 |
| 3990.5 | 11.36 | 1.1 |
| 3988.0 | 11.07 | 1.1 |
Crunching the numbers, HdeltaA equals 0.5 angstrom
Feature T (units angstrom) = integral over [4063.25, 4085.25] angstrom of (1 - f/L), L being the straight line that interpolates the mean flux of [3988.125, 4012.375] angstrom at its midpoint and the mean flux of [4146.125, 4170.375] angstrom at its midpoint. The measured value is 0.6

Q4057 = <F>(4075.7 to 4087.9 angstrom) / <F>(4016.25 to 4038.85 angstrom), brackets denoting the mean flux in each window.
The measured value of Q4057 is 1.1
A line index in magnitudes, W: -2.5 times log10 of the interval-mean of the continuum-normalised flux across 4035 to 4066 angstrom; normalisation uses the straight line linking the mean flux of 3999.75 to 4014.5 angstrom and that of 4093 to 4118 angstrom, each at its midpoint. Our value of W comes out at 0.04 mag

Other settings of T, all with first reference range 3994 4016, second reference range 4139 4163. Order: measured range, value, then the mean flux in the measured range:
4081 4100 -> 0.43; 12.6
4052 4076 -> 1.15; 12.3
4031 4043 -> 1.01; 11.9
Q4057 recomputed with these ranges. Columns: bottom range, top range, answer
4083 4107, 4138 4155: 1.04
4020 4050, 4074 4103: 1.01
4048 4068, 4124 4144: 1.04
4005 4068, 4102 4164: 1.01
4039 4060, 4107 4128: 1.01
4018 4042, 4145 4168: 1.06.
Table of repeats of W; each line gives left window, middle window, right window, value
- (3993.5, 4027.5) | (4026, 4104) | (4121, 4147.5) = 0.05 mag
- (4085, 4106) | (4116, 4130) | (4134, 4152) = -0.03 mag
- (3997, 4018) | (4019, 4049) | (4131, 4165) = 0.08 mag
